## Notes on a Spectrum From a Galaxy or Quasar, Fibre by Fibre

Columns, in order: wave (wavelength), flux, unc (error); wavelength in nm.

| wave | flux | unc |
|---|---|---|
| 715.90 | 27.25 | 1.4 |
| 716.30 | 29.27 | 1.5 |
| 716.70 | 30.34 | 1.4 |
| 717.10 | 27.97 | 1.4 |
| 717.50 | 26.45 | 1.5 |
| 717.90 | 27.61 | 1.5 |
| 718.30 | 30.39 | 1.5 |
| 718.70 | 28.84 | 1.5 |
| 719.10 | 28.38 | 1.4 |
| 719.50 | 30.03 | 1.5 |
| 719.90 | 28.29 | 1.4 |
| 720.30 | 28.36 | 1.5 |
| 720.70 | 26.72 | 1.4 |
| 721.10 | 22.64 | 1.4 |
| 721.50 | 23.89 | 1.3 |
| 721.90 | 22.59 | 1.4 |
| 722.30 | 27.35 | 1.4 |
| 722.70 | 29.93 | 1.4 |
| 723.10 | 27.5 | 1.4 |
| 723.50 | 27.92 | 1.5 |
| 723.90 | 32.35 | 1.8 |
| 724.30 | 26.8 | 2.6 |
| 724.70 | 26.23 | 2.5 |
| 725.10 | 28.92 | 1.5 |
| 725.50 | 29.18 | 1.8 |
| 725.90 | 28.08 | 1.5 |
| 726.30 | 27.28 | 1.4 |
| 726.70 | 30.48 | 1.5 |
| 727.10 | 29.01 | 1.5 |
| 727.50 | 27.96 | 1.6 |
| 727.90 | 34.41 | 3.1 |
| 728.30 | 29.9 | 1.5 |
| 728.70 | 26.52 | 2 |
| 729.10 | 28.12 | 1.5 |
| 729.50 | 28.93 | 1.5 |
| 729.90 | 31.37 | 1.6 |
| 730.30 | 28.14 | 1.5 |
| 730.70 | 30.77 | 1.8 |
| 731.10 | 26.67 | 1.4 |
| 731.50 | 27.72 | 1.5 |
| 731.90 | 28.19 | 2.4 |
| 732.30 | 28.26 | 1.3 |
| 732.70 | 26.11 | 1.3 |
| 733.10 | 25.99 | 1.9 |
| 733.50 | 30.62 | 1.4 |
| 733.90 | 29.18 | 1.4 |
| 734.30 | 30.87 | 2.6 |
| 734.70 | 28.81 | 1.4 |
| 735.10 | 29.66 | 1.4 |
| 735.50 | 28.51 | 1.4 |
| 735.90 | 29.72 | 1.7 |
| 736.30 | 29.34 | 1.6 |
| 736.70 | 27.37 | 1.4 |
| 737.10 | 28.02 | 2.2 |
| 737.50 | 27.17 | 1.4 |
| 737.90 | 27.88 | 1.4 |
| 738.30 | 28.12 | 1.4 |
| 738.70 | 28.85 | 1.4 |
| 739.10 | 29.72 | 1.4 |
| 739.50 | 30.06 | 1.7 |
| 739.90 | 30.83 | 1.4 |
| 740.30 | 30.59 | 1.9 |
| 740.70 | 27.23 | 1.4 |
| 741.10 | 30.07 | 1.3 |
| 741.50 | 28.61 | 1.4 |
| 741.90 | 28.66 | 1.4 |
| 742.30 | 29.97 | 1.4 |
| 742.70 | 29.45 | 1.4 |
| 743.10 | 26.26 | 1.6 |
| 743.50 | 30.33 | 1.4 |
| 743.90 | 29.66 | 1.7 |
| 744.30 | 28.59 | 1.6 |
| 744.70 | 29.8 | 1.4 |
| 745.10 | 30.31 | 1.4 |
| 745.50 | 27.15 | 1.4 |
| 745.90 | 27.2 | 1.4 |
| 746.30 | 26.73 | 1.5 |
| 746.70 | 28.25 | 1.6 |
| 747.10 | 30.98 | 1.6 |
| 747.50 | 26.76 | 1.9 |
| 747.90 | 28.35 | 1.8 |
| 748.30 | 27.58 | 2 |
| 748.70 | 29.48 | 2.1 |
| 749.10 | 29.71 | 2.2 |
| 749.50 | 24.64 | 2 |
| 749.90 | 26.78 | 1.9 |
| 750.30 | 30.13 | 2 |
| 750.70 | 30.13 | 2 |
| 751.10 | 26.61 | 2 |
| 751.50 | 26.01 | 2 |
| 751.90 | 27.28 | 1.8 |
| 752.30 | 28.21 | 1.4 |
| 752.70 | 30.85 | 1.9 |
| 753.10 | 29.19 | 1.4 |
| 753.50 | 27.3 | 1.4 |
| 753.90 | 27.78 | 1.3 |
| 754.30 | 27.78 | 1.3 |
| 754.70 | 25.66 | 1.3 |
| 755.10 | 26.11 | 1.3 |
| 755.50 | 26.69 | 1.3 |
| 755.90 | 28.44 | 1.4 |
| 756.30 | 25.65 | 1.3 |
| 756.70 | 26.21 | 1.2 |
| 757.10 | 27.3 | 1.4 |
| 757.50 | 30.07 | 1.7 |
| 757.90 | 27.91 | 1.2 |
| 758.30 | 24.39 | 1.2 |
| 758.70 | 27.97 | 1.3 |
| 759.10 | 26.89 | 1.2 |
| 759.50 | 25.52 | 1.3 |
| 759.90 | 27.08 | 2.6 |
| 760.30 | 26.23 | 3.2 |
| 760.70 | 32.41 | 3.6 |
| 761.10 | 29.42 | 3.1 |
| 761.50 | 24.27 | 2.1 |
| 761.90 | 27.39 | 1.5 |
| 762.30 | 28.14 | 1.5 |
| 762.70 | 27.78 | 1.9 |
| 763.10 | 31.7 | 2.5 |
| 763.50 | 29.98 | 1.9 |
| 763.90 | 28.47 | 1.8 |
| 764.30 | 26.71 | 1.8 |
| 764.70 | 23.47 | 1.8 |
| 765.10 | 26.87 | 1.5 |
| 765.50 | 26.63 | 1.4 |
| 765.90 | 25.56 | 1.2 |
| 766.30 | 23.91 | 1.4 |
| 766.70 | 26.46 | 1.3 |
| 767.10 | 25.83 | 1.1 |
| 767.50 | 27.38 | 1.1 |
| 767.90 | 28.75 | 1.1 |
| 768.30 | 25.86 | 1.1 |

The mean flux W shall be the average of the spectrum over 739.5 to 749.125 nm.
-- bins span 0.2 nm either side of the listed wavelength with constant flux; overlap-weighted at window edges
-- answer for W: 28.9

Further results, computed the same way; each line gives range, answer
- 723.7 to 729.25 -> 29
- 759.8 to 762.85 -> 27.9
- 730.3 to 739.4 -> 28.5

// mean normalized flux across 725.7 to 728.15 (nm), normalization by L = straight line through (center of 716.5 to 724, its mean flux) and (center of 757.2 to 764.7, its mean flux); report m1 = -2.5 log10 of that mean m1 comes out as -0.069 mag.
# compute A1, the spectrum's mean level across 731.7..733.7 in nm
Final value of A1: 27.8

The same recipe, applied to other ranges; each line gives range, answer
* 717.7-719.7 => 29.1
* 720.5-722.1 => 24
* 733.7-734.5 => 30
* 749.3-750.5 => 27.2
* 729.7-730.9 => 30.1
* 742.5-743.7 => 28.7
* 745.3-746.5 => 27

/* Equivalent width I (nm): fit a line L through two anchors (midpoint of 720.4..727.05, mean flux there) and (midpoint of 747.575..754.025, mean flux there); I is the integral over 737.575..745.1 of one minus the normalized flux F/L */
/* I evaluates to -0.35 nm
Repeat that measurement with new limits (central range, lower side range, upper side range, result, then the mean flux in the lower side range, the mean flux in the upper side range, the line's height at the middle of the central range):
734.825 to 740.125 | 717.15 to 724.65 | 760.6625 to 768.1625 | -0.27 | 27.5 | 27.3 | 27.5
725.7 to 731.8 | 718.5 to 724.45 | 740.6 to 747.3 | -0.25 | 27.4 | 28.8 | 27.9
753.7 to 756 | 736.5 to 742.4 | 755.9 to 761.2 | 0.06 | 28.9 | 27.5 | 27.7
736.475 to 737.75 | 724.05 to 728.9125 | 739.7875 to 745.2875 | 0.07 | 28.8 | 29.3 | 29.1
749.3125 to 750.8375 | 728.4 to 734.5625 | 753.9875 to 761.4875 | -0.01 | 28.5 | 27.2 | 27.6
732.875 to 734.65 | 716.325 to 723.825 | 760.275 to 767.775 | -0.10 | 27.6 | 27.3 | 27.5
